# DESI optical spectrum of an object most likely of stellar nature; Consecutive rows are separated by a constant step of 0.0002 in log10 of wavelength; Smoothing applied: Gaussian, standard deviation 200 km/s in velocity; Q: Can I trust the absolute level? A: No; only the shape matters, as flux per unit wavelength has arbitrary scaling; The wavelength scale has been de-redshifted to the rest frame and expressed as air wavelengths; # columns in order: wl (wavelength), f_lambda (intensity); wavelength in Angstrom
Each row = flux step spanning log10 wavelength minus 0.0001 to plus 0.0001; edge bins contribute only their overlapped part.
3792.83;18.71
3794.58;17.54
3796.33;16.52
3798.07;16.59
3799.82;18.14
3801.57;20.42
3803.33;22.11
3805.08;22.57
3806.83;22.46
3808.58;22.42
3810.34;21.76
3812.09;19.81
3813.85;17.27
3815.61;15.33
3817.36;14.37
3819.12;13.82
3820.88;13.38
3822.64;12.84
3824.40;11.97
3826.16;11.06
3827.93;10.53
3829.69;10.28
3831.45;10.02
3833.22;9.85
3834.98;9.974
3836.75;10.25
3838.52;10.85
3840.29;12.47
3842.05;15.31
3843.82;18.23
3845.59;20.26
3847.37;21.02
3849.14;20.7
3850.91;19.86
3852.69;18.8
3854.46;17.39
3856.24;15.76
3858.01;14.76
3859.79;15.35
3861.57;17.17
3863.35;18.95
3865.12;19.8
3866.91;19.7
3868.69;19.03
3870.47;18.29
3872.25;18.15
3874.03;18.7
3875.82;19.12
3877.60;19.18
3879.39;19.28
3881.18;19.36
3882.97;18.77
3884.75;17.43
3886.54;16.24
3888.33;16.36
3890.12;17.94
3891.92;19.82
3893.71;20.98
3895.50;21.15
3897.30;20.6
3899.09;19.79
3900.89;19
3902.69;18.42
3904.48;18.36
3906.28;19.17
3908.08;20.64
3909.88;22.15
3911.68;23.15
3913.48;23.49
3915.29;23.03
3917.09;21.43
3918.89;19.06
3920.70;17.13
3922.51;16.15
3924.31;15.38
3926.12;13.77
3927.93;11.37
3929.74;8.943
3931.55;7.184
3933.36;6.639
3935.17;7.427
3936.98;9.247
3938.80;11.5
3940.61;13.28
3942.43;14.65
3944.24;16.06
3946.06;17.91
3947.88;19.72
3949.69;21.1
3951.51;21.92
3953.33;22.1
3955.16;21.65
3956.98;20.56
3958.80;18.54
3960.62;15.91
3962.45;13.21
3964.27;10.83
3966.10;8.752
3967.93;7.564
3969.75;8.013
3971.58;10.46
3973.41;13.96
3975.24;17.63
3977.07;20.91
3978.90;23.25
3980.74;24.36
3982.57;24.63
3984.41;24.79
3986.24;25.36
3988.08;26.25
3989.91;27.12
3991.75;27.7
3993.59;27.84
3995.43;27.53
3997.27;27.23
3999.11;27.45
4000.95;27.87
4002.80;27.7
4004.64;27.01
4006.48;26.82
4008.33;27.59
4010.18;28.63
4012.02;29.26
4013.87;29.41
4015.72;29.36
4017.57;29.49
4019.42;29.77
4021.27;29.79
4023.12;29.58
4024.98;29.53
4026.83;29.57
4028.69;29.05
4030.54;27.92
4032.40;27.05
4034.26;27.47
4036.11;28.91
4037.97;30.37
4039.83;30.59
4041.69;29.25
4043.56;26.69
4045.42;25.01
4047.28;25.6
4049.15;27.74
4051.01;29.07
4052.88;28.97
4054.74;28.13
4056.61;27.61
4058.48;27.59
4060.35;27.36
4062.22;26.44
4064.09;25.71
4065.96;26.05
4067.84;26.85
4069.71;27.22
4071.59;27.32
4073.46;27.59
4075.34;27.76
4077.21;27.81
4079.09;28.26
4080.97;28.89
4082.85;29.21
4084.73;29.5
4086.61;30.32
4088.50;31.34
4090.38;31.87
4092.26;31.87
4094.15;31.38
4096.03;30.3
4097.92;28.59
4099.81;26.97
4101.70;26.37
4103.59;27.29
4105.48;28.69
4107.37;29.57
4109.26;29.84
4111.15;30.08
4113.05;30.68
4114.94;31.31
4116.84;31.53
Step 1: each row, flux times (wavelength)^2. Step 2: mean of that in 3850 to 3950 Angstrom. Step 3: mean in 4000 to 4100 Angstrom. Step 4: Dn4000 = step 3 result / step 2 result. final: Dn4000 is 1.8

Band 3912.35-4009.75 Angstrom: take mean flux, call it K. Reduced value 18.9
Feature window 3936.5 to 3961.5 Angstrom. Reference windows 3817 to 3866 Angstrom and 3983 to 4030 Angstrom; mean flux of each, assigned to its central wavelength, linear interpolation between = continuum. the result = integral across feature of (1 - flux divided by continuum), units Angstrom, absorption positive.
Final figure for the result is 6.3 Angstrom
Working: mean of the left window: 14.8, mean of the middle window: 17.6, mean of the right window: 28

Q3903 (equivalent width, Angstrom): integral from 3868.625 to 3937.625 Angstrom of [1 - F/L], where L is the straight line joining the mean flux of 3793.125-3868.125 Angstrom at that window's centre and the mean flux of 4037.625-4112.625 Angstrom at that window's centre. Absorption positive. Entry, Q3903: 8.1 Angstrom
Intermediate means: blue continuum 16.4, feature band 17.5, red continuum 28.4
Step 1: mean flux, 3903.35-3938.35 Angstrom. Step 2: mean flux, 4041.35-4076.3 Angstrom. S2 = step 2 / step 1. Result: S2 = 1.7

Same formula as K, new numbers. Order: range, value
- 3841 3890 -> 18.2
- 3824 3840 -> 10.6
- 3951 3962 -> 19.7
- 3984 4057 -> 28.1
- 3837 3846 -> 14.8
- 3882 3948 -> 16.8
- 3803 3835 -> 15.4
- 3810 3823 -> 16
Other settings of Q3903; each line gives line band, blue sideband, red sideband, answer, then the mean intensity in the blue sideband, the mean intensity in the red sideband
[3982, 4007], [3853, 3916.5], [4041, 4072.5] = -2.7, 19.1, 27.2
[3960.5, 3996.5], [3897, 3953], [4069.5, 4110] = 2.6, 16.7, 29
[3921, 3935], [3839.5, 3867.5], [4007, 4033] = 7.0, 17.8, 29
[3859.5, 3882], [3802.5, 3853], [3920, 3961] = -4.6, 15.8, 15.1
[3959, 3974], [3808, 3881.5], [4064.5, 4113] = 7.4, 16.2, 28.8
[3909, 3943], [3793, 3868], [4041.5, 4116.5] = 9.6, 16.4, 28.5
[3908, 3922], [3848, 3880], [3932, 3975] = -4.4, 18.3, 14.4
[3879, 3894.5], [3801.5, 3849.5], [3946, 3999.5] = -0.8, 15.6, 20.1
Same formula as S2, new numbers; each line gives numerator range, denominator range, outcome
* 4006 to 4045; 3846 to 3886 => 1.56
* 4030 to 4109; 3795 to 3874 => 1.71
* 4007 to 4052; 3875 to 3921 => 1.45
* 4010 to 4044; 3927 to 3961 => 1.93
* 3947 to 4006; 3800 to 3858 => 1.31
